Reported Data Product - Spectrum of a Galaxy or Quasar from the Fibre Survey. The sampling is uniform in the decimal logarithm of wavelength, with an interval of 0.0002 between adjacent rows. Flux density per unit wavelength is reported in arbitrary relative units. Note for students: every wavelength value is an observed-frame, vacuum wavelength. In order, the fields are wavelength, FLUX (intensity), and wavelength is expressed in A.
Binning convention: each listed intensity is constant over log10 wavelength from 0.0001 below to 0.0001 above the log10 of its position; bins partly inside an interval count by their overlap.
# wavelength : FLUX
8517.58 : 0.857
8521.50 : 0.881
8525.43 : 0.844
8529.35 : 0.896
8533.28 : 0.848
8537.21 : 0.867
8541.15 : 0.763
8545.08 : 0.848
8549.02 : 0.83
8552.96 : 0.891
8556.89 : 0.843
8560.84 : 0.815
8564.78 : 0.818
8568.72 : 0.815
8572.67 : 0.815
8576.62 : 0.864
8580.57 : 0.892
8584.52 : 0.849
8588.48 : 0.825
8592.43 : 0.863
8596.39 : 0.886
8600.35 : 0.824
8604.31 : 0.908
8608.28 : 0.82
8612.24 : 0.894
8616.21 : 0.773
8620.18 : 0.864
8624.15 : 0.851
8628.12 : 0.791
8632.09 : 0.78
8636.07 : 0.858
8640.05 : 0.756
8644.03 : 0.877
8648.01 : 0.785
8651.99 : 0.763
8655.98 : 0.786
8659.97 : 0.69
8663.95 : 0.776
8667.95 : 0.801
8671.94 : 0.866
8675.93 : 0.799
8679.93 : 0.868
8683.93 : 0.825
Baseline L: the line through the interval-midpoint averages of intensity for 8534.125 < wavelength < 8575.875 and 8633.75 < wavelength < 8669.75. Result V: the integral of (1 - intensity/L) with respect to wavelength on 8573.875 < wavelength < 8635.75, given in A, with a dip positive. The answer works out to -2.78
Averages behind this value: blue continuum 0.832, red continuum 0.788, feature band 0.846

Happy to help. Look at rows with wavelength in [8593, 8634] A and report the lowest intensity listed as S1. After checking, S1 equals 0.773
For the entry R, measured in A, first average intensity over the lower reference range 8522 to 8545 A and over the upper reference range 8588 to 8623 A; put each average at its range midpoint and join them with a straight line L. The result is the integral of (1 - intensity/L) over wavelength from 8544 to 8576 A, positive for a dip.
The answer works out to 0.5 A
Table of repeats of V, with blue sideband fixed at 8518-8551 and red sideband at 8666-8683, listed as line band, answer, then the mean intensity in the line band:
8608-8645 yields 0.56 A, 0.825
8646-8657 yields 0.76 A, 0.778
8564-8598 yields -0.22 A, 0.848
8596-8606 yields -0.34 A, 0.87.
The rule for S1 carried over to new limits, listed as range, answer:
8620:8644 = 0.756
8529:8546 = 0.763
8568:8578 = 0.815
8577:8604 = 0.824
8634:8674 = 0.69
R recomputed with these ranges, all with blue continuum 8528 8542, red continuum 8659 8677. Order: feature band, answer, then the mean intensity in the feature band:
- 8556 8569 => 0.21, 0.822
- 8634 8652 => -0.24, 0.813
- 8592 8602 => -0.45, 0.858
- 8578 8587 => -0.44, 0.867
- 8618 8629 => -0.39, 0.839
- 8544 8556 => -0.21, 0.856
